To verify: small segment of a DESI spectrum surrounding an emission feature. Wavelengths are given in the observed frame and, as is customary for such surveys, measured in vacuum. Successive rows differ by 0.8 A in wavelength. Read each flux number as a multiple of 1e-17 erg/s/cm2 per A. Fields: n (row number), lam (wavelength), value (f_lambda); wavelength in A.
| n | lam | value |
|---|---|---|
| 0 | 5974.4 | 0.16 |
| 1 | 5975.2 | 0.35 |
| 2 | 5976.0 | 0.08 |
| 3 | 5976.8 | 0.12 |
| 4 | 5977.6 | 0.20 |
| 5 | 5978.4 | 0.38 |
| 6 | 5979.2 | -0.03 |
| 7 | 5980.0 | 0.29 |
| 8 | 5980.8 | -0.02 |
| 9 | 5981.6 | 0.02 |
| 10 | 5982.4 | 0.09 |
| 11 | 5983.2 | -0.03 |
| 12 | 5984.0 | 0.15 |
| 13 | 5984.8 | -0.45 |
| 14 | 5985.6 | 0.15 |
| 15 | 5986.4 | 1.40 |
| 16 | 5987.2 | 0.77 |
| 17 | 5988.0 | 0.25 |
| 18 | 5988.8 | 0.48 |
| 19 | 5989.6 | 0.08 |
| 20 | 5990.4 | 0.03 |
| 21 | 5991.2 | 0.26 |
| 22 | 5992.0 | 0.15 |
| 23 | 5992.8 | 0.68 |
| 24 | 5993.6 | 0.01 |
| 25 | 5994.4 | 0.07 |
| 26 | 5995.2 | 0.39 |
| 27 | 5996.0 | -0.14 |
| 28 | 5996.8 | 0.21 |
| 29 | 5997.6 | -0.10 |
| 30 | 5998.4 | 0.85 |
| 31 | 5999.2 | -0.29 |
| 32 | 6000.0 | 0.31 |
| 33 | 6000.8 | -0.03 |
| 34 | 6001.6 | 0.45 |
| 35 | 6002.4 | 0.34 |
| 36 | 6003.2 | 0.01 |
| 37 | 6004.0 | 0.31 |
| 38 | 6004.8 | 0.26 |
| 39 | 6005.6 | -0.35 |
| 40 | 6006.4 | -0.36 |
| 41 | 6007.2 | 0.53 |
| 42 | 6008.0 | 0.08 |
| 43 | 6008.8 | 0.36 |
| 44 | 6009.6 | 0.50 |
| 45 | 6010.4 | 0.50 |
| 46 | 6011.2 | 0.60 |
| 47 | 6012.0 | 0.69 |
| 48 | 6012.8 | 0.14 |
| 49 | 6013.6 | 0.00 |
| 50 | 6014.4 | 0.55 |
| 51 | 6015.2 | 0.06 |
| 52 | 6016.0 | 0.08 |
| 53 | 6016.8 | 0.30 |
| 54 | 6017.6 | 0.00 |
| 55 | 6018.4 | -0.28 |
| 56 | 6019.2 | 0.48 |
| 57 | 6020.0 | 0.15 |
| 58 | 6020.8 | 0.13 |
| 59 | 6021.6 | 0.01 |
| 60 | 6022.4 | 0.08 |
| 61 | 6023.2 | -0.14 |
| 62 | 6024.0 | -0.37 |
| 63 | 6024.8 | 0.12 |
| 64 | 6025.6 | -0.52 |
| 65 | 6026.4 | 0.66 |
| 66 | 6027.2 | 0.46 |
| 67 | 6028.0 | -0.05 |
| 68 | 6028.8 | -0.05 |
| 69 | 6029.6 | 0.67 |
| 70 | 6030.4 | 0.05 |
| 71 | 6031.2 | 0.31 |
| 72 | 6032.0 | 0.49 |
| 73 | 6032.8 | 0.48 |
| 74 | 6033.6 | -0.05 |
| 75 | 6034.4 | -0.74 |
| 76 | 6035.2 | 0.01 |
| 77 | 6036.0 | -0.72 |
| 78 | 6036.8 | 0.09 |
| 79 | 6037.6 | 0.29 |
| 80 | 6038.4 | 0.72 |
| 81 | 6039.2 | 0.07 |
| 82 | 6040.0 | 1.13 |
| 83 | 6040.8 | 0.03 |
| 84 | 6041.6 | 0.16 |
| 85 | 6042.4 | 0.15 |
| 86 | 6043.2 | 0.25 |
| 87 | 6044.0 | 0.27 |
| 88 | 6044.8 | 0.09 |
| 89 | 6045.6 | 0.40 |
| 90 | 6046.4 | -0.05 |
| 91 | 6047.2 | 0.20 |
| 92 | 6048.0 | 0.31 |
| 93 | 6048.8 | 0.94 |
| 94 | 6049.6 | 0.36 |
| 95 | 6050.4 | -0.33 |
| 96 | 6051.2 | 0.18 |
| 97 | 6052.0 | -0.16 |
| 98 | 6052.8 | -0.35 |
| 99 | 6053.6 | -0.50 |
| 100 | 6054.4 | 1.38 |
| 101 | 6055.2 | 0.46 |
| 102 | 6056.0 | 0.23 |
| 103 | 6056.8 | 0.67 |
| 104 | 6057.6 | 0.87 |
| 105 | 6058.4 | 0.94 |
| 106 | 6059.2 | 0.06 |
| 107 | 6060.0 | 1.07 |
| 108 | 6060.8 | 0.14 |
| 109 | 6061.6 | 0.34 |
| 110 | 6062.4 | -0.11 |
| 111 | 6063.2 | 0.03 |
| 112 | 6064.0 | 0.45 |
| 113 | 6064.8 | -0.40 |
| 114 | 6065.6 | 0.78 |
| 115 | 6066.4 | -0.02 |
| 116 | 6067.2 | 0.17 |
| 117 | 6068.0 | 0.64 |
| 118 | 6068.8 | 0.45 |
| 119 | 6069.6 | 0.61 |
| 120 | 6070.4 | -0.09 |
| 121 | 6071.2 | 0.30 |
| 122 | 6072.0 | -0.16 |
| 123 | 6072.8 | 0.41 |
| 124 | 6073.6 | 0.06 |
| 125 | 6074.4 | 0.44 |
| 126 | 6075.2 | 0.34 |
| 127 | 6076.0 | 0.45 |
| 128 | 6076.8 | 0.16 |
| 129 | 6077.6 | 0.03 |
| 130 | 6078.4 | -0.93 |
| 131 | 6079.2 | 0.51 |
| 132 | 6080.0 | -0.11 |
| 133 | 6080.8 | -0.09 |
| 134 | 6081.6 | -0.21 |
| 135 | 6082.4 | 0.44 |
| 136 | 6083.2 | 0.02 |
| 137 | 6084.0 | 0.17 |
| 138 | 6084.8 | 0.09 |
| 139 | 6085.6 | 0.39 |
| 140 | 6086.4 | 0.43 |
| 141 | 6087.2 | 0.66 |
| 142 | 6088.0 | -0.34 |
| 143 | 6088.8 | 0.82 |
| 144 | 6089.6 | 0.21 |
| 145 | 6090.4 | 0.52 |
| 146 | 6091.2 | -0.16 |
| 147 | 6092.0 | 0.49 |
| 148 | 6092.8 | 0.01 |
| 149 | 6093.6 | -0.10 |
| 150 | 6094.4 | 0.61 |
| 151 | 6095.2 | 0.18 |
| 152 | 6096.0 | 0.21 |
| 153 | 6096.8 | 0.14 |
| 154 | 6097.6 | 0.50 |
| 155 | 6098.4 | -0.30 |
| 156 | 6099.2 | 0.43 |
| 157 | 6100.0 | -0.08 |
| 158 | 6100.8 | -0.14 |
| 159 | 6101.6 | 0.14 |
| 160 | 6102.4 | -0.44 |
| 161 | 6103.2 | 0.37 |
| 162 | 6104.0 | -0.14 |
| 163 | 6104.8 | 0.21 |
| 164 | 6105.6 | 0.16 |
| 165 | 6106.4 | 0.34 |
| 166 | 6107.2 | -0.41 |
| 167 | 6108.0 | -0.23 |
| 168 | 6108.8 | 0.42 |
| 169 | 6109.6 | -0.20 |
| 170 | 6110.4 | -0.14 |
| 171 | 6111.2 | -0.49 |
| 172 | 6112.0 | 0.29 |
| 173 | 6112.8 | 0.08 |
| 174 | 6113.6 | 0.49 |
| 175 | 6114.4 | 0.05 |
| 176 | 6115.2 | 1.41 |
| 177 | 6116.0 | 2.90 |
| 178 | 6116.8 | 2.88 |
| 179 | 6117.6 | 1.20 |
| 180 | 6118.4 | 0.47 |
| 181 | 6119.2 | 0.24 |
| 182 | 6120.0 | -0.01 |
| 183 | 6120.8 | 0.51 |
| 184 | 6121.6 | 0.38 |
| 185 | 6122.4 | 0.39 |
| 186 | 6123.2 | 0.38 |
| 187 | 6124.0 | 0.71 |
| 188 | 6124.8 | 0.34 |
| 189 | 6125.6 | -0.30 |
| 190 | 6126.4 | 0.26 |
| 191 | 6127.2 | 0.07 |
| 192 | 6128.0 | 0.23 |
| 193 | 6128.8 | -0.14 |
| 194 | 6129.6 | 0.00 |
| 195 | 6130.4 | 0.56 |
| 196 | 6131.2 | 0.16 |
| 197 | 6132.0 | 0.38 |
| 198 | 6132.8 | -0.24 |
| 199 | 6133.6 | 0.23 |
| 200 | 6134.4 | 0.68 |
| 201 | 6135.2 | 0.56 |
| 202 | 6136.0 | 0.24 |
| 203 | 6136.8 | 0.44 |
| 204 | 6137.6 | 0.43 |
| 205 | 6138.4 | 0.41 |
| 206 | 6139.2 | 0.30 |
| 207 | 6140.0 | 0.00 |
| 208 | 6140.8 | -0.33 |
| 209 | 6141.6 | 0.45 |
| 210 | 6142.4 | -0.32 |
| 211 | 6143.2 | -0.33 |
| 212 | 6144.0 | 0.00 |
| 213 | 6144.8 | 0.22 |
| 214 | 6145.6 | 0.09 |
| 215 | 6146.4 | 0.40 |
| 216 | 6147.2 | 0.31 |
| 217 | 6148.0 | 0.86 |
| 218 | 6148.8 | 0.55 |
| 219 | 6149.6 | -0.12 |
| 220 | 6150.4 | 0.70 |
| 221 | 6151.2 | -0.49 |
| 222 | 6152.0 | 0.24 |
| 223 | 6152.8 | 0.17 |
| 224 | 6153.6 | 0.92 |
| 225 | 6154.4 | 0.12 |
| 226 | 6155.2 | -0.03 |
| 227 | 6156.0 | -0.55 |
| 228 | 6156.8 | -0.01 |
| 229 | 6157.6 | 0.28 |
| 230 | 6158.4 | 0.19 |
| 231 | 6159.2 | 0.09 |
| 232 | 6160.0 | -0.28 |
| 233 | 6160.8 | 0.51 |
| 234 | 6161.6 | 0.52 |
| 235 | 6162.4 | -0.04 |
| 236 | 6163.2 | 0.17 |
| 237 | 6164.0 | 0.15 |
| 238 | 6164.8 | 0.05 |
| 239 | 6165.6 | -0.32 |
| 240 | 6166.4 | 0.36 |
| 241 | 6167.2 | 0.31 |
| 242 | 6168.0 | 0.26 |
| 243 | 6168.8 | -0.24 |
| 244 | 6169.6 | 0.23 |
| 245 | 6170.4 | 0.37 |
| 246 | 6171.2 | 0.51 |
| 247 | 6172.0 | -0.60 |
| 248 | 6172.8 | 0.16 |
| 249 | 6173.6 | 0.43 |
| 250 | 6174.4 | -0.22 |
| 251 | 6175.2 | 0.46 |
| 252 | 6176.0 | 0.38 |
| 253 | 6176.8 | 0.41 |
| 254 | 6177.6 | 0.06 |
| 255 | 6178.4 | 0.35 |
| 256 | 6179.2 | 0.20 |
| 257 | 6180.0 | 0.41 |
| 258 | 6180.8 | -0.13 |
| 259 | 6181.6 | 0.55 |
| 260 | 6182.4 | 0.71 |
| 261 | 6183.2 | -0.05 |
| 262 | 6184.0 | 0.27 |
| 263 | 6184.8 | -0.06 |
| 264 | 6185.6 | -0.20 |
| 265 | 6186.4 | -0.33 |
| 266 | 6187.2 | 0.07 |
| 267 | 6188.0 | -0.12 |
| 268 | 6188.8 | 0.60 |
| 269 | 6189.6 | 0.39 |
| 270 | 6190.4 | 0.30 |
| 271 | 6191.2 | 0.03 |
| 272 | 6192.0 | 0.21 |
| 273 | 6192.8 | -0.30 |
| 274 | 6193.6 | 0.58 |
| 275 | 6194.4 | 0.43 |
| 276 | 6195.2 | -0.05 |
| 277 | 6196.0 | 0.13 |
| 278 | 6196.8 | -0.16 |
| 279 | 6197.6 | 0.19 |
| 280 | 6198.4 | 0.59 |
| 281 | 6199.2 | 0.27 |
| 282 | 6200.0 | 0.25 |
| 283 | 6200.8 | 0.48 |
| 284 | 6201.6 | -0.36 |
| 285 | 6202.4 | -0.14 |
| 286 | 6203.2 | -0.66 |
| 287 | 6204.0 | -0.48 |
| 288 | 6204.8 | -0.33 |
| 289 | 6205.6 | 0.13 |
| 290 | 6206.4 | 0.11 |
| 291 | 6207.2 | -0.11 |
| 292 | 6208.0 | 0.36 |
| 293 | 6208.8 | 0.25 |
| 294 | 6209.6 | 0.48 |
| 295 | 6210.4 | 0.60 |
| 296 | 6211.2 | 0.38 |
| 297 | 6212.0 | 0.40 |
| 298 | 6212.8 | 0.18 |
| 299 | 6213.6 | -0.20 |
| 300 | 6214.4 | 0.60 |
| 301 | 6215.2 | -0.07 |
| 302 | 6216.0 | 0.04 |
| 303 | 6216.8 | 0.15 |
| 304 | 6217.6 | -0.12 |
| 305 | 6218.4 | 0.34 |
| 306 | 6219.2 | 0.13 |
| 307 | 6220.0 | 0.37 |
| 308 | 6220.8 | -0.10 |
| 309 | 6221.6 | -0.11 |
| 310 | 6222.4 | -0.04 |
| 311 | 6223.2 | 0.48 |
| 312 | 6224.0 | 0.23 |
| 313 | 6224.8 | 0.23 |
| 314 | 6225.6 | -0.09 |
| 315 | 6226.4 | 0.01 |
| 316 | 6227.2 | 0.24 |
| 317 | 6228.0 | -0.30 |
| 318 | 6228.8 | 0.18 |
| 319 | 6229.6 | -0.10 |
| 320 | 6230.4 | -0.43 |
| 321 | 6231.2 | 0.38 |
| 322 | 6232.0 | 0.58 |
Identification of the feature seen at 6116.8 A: [O III] 5007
